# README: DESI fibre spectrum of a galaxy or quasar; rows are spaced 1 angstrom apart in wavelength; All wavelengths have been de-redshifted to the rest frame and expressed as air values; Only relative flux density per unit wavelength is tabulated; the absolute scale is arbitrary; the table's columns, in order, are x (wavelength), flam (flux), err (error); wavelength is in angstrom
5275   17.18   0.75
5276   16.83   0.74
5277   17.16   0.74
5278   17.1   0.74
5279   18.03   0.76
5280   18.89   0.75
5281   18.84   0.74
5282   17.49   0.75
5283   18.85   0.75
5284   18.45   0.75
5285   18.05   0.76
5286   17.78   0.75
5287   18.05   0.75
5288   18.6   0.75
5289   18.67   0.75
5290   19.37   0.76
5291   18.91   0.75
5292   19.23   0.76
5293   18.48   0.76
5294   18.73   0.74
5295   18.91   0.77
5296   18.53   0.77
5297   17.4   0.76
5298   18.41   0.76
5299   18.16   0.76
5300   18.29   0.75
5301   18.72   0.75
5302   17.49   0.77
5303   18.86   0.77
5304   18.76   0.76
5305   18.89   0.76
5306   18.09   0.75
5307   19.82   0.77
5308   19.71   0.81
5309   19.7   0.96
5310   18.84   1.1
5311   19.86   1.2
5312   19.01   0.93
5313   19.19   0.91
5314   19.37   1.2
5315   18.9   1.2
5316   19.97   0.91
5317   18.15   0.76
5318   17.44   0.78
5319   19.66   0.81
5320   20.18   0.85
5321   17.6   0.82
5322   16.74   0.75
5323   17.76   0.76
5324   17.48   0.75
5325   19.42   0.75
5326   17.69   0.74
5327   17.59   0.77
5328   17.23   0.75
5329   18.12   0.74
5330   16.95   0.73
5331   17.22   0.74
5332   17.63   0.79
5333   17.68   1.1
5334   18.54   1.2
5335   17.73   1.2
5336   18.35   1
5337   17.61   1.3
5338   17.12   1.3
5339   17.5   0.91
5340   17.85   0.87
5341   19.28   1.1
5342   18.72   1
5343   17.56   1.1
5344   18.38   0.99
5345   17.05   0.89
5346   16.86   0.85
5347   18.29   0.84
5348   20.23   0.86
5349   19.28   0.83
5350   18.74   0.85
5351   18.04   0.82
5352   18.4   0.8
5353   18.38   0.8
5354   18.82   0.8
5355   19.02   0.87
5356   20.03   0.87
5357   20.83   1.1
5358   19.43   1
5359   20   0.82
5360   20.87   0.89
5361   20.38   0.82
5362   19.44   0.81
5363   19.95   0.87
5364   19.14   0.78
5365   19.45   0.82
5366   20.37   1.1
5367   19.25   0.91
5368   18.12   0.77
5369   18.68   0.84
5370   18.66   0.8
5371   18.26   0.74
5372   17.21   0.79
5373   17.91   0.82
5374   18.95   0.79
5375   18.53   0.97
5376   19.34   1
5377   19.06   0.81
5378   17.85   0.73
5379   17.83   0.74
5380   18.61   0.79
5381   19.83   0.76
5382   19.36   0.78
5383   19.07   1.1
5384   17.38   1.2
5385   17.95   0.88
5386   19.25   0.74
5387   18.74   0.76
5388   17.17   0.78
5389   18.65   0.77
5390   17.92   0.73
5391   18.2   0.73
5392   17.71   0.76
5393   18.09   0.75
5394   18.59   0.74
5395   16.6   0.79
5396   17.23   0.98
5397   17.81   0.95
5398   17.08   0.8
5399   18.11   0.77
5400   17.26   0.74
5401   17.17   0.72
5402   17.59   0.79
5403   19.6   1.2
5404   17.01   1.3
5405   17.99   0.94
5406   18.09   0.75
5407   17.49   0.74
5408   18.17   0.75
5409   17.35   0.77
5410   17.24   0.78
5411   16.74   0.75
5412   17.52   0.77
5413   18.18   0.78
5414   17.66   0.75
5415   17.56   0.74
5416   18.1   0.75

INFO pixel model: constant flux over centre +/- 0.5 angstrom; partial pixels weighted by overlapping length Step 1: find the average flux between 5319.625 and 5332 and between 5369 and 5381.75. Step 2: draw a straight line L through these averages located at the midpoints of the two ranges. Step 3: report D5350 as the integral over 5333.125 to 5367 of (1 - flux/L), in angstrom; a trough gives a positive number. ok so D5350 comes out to -1.25 angstrom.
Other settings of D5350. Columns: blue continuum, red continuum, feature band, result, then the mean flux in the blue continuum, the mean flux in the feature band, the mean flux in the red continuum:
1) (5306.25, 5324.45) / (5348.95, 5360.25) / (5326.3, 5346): 1.35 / 18.8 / 17.8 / 19.3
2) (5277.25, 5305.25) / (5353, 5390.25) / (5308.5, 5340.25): 0.64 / 18.4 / 18.3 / 19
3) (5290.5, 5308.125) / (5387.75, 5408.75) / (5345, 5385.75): -1.94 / 18.6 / 18.9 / 17.8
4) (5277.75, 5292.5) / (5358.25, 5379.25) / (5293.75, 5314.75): -0.25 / 18.4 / 18.8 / 19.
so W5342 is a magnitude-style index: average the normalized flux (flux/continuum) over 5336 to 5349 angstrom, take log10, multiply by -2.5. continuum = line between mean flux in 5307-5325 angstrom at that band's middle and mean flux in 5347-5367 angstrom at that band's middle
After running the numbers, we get 0.07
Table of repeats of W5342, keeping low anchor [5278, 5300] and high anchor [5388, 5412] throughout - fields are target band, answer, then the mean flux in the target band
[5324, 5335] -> 0.023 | 17.8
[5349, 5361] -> -0.079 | 19.4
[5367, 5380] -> -0.032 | 18.4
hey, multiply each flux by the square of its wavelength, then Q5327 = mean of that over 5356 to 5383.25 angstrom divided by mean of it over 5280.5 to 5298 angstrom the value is 1.1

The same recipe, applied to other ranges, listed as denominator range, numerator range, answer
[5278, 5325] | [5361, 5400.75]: 1.02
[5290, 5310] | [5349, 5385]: 1.04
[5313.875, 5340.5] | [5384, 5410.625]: 1.02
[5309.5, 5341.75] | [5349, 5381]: 1.06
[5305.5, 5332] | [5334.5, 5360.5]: 1.02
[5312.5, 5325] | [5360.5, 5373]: 1.04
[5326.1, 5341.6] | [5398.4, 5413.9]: 1.02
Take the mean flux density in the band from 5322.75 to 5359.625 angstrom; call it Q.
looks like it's 18.3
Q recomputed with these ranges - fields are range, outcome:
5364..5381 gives 18.7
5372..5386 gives 18.6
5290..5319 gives 18.8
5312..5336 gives 18.2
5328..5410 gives 18.4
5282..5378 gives 18.6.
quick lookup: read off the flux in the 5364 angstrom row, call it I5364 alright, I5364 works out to 19.14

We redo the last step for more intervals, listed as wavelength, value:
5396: 17.23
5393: 18.09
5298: 18.41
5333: 17.68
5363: 19.95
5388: 17.17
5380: 18.61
